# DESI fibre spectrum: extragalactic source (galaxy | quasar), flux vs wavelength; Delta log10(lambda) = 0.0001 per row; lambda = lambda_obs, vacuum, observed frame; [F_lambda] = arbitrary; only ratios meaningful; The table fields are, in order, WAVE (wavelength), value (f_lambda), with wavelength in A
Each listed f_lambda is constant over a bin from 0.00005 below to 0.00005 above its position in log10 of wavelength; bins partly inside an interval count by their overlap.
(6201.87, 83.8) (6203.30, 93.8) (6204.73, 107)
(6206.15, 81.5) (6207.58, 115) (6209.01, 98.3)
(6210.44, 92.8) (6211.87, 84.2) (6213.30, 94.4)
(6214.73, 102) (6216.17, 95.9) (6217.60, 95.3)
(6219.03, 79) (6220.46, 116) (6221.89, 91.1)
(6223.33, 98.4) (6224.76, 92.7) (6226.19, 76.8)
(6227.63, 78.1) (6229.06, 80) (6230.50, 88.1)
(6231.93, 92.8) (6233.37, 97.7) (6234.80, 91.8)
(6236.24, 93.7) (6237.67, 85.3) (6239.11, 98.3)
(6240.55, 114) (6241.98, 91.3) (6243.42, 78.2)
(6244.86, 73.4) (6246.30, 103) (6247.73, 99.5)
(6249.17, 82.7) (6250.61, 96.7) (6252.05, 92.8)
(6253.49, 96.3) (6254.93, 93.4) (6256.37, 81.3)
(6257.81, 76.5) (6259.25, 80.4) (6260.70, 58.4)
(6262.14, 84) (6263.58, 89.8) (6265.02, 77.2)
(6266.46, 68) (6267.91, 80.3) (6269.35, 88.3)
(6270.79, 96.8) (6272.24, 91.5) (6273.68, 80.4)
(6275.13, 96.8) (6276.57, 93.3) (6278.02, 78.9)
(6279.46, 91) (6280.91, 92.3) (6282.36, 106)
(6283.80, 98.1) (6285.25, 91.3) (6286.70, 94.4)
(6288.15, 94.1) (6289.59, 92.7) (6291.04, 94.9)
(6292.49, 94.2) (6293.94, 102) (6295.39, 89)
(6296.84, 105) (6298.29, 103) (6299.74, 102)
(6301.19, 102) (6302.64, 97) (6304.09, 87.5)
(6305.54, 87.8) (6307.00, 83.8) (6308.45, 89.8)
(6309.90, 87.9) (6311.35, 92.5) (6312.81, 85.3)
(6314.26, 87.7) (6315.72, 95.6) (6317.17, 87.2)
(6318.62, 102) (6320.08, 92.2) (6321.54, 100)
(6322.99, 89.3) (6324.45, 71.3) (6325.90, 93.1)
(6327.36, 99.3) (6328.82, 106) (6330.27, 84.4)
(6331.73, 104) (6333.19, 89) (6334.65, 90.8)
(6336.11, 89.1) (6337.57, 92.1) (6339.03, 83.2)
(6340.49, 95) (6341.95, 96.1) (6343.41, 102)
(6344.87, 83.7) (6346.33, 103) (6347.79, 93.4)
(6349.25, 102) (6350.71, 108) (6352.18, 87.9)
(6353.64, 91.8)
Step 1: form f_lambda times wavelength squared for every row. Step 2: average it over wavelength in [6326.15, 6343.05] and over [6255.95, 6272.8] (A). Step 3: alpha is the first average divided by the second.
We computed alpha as 1.18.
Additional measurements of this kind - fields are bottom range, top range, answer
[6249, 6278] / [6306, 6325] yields 1.07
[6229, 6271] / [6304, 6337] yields 1.06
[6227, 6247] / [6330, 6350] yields 1.07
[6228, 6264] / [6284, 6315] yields 1.07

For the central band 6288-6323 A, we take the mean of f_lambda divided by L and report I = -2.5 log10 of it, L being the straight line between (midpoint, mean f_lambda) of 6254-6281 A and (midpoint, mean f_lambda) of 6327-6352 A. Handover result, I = -0.048 mag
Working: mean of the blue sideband 84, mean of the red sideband 95.1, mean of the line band 93.9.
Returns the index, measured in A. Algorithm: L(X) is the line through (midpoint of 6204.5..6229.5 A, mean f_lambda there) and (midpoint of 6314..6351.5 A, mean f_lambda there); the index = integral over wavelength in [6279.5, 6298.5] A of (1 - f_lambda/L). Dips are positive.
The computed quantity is -0.6 A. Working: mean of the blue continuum 93.1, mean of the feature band 96.3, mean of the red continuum 93.9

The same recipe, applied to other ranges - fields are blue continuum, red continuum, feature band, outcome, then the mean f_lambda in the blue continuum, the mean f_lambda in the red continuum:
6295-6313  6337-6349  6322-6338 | 0.35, 93.6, 94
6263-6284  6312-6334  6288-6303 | -1.30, 88.4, 92.4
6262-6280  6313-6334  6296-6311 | -0.73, 85.9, 92.7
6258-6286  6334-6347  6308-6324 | -0.18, 86.3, 92.7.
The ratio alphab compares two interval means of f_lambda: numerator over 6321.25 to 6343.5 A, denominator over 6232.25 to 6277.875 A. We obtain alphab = 1.0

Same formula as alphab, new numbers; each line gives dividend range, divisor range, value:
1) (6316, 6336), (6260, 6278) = 1.11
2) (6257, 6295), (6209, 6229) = 0.96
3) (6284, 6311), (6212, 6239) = 1.03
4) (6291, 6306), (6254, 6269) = 1.22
